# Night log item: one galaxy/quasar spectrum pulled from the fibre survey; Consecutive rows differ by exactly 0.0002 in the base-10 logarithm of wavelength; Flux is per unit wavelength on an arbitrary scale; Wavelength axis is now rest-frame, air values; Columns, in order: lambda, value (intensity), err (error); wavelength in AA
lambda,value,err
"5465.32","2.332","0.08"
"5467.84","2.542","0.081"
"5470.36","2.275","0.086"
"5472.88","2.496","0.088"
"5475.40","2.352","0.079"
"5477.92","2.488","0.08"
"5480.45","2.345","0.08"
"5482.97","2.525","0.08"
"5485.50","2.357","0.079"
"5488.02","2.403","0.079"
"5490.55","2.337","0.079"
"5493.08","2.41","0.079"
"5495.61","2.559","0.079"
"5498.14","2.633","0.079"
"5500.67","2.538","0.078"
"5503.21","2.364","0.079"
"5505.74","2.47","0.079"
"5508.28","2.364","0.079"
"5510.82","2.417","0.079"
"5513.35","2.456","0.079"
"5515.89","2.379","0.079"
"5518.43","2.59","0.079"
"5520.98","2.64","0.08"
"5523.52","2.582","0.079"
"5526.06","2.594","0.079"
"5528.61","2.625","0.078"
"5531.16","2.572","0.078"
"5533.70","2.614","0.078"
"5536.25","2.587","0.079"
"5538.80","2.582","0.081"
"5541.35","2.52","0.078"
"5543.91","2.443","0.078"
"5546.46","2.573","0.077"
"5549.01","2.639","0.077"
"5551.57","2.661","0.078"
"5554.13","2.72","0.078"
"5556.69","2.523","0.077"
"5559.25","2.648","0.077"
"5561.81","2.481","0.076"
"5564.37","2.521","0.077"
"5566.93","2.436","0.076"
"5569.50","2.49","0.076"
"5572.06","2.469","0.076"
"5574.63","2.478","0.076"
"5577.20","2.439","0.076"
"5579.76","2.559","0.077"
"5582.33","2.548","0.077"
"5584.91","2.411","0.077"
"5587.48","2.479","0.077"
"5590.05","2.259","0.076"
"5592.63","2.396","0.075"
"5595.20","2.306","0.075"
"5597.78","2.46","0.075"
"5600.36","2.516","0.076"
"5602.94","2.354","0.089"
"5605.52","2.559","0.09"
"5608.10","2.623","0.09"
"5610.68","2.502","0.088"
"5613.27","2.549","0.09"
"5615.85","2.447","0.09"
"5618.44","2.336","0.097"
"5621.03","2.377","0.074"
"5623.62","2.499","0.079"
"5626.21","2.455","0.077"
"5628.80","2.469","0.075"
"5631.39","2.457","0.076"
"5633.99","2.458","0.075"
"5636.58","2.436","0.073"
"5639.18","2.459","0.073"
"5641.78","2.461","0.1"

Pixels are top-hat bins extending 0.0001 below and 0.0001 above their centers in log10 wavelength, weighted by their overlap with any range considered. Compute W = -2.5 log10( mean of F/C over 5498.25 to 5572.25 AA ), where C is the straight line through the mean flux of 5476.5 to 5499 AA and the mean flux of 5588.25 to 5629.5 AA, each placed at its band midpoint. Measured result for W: -0.04 mag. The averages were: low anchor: 2.45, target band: 2.54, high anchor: 2.44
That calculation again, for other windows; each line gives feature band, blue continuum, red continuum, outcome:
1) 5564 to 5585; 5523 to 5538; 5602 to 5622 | 0.019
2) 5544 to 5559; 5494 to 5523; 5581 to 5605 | -0.067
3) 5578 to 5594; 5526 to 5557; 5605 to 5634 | 0.036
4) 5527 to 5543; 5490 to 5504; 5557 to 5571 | -0.033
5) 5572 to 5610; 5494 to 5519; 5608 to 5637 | 0.003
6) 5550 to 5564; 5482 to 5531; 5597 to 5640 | -0.052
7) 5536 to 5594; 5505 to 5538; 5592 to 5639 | -0.007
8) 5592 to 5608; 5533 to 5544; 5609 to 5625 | 0.013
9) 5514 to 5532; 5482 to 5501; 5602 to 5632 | -0.041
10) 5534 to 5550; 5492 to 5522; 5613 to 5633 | -0.038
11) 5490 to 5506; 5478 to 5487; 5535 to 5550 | -0.011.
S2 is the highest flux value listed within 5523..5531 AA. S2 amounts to 2.625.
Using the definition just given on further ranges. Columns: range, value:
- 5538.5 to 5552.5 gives 2.661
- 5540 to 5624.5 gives 2.72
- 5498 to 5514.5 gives 2.633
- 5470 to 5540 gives 2.64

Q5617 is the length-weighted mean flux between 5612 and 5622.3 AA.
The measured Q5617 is 2.43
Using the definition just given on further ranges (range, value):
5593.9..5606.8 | 2.44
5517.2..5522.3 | 2.61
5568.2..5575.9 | 2.48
